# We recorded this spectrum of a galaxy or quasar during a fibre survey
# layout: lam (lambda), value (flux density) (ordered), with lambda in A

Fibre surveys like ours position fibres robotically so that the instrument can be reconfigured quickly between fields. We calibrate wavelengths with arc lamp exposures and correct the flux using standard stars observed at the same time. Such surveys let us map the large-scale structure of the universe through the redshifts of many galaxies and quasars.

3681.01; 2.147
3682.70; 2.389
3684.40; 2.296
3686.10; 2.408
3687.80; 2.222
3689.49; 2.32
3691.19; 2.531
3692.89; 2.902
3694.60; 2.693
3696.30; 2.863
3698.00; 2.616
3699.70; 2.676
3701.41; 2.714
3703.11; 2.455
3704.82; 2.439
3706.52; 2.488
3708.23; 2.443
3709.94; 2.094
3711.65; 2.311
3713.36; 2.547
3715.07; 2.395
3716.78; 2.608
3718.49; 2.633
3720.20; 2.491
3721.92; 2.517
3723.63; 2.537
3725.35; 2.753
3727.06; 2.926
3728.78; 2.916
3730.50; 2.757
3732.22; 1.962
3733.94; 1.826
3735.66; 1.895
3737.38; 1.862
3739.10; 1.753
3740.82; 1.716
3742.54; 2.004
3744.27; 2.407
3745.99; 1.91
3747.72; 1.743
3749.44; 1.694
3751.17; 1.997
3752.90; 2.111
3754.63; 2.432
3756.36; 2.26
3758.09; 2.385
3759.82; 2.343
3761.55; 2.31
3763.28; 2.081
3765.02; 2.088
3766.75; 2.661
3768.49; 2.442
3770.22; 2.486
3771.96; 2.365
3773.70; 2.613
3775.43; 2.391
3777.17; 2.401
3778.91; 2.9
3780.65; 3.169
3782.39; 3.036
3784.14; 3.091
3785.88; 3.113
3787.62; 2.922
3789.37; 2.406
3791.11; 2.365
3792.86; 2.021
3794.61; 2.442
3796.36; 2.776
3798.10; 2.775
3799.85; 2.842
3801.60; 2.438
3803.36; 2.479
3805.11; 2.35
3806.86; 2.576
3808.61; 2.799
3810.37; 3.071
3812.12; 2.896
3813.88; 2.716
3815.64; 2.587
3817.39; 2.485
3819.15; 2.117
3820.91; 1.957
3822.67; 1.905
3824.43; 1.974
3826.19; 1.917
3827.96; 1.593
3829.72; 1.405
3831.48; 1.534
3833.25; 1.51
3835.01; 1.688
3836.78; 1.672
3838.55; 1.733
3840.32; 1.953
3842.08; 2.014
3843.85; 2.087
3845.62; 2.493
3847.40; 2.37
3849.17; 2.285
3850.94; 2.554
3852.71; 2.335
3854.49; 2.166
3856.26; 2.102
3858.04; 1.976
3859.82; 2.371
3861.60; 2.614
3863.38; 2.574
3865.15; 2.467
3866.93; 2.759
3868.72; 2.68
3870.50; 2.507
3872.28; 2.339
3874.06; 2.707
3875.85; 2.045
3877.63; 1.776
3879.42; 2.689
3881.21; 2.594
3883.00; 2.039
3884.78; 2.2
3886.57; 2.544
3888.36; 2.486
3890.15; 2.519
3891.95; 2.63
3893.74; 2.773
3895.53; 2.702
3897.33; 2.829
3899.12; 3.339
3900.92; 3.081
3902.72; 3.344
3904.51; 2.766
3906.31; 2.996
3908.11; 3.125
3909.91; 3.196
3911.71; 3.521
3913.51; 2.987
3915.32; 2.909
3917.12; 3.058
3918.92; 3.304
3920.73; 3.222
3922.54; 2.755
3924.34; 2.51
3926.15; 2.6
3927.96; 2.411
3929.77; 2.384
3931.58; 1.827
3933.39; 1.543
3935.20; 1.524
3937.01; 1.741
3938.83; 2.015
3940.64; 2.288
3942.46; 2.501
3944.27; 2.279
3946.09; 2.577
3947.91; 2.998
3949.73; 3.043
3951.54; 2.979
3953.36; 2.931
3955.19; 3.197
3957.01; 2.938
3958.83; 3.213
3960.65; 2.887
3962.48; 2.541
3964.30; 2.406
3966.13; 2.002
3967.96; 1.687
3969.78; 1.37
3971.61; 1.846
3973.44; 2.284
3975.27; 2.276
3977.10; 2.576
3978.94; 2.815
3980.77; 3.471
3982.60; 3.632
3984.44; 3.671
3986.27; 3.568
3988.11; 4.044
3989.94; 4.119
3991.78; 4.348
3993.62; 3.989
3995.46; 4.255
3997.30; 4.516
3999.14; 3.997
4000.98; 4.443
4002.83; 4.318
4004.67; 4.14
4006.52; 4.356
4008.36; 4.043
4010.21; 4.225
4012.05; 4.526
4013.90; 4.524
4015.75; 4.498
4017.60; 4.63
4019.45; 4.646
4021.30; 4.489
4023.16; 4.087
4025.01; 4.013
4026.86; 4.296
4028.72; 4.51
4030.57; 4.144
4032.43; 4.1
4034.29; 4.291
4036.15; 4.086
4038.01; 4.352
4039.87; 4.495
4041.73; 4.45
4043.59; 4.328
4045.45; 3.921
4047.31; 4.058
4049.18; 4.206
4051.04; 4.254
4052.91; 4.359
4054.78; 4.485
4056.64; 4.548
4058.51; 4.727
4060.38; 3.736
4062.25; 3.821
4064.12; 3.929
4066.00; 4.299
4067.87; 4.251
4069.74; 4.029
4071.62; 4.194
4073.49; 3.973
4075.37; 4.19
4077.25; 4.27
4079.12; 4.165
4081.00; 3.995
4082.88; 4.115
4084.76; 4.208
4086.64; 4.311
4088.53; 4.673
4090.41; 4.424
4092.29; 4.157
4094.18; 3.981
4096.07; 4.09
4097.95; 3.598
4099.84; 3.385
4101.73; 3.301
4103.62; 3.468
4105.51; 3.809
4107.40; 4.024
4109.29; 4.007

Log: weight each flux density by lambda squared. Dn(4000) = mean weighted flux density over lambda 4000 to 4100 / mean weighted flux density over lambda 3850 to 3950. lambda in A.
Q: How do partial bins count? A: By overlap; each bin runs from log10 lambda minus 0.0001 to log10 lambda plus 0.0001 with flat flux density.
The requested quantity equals 1.78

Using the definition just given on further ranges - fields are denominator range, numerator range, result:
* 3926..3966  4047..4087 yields 1.79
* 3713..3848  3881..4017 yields 1.42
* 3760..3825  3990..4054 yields 1.90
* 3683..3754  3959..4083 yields 1.93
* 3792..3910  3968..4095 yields 1.83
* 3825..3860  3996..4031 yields 2.39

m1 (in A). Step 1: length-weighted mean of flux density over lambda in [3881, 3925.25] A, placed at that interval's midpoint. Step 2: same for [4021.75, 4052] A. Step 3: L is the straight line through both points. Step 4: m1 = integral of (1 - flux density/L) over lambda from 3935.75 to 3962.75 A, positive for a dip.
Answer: 5.5 A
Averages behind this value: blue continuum 2.86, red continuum 4.23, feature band 2.66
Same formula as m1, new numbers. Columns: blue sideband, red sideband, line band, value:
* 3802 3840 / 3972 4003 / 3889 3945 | 5.7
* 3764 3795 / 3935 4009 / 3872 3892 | 3.4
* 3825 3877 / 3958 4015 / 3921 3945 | 5.8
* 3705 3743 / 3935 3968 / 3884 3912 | -4.0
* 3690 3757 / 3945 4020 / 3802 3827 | 2.8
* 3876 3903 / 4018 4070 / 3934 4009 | 9.7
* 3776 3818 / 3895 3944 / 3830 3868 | 7.6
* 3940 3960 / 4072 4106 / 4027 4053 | -4.8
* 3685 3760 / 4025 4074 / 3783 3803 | 0.7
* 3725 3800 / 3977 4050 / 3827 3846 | 7.4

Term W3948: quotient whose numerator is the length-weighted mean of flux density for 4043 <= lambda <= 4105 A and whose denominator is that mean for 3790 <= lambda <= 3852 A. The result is 1.83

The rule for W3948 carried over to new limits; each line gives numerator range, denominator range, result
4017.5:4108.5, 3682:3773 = 1.77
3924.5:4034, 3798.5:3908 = 1.38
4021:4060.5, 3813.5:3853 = 2.11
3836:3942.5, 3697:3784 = 1.05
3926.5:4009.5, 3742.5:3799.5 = 1.22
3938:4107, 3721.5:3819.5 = 1.54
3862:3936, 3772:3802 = 0.98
